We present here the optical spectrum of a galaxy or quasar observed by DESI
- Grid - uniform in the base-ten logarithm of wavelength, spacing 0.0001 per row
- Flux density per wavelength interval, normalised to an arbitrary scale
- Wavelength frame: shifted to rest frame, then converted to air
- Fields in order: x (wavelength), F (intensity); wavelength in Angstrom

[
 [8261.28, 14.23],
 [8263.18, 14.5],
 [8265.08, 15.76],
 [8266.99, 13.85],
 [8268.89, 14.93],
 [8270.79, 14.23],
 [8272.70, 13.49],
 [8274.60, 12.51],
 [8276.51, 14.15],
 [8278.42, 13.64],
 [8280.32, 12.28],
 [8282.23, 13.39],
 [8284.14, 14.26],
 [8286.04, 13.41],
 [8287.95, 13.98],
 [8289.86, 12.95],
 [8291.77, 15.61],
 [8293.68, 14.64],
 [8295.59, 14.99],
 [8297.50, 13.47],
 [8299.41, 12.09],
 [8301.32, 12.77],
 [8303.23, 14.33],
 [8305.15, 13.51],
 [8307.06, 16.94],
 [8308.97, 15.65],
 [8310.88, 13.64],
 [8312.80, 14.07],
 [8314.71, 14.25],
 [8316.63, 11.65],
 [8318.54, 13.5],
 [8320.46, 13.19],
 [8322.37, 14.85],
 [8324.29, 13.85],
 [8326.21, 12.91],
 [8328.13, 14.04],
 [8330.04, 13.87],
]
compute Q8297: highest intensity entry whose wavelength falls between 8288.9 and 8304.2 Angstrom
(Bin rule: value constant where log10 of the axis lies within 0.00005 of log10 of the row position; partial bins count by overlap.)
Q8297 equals 15.61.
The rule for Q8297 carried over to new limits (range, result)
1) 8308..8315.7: 15.65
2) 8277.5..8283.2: 13.64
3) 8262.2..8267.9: 15.76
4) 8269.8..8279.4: 14.23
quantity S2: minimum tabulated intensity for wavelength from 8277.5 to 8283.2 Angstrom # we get 12.28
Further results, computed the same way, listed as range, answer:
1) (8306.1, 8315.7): 13.64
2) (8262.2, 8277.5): 12.51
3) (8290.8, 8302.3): 12.09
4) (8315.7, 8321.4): 11.65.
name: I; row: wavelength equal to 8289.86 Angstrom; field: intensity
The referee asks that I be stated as 12.95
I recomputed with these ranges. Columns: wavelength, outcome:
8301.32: 12.77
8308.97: 15.65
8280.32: 12.28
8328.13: 14.04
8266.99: 13.85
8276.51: 14.15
